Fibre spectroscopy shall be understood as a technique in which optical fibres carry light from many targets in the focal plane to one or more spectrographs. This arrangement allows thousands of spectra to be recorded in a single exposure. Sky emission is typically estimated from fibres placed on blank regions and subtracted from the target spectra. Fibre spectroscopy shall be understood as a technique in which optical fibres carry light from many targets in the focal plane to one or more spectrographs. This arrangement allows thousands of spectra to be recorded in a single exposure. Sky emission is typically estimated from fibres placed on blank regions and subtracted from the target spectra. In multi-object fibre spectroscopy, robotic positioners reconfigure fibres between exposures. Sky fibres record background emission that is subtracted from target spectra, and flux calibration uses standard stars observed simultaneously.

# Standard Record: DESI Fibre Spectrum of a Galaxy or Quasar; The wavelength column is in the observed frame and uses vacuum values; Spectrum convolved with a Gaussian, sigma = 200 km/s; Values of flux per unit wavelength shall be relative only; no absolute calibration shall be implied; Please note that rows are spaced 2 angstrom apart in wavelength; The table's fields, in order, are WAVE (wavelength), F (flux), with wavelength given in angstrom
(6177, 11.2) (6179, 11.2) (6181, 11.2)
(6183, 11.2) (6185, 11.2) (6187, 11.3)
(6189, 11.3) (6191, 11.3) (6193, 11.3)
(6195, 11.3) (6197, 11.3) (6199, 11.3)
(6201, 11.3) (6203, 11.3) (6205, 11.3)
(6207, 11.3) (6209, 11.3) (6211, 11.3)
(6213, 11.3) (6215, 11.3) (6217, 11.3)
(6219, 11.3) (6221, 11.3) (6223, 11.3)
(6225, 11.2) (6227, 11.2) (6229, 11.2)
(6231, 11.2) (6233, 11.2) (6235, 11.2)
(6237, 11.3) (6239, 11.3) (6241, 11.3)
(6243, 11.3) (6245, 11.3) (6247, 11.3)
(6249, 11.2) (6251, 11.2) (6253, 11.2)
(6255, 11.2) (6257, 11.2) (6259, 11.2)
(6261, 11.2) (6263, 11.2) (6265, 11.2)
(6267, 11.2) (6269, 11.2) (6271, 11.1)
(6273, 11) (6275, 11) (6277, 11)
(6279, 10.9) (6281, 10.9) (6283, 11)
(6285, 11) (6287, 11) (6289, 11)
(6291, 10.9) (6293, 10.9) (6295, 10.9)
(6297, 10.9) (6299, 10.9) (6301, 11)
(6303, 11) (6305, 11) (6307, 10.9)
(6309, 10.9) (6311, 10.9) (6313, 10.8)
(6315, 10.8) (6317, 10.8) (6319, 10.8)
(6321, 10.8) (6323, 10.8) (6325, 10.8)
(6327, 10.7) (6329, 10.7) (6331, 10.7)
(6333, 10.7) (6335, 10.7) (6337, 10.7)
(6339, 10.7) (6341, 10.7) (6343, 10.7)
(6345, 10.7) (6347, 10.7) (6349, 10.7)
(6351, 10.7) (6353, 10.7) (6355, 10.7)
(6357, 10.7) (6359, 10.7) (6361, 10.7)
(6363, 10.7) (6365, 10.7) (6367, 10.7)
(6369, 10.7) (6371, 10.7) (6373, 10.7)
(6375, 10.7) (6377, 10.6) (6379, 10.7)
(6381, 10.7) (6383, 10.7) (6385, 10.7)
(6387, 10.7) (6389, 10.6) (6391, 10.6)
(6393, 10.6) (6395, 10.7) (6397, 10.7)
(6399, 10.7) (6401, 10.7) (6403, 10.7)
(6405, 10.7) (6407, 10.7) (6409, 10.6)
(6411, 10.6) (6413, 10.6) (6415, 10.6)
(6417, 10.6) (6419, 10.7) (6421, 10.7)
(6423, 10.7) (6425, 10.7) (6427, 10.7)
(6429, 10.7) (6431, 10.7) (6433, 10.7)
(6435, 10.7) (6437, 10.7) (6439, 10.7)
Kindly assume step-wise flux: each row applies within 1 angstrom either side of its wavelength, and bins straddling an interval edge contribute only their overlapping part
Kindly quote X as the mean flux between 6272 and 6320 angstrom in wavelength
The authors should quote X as 10.9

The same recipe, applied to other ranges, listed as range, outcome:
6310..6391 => 10.7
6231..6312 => 11.1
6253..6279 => 11.1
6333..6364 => 10.7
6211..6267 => 11.2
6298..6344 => 10.8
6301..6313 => 10.9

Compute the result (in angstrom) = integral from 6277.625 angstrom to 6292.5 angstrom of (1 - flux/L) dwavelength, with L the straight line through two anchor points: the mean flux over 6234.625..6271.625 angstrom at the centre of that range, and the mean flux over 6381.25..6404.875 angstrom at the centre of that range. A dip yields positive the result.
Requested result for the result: 0.2 angstrom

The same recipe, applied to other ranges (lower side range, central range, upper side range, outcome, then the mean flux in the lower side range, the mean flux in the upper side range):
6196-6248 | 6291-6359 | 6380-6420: 0.8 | 11.3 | 10.7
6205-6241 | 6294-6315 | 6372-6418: 0.1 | 11.3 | 10.7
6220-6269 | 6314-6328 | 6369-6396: 0.2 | 11.2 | 10.7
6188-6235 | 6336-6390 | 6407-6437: 0.7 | 11.3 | 10.7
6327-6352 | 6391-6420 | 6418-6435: 0.1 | 10.7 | 10.7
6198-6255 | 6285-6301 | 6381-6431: 0.2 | 11.3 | 10.7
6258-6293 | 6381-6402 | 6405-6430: 0.1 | 11.1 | 10.7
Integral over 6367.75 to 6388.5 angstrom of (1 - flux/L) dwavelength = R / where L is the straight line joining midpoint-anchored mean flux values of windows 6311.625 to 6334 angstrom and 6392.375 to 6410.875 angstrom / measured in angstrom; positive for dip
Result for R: 0.0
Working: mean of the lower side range 10.8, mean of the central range 10.7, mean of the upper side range 10.7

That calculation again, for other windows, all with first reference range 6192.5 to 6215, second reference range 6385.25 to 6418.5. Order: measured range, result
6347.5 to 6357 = 0.1 angstrom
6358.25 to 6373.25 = 0.1 angstrom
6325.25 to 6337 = 0.2 angstrom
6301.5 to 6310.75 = 0.0 angstrom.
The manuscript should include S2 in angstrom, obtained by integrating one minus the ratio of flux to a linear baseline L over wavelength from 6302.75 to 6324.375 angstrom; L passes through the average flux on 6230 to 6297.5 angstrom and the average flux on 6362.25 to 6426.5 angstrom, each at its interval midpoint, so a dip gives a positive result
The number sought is 0.2 angstrom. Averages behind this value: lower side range 11.1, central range 10.9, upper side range 10.7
